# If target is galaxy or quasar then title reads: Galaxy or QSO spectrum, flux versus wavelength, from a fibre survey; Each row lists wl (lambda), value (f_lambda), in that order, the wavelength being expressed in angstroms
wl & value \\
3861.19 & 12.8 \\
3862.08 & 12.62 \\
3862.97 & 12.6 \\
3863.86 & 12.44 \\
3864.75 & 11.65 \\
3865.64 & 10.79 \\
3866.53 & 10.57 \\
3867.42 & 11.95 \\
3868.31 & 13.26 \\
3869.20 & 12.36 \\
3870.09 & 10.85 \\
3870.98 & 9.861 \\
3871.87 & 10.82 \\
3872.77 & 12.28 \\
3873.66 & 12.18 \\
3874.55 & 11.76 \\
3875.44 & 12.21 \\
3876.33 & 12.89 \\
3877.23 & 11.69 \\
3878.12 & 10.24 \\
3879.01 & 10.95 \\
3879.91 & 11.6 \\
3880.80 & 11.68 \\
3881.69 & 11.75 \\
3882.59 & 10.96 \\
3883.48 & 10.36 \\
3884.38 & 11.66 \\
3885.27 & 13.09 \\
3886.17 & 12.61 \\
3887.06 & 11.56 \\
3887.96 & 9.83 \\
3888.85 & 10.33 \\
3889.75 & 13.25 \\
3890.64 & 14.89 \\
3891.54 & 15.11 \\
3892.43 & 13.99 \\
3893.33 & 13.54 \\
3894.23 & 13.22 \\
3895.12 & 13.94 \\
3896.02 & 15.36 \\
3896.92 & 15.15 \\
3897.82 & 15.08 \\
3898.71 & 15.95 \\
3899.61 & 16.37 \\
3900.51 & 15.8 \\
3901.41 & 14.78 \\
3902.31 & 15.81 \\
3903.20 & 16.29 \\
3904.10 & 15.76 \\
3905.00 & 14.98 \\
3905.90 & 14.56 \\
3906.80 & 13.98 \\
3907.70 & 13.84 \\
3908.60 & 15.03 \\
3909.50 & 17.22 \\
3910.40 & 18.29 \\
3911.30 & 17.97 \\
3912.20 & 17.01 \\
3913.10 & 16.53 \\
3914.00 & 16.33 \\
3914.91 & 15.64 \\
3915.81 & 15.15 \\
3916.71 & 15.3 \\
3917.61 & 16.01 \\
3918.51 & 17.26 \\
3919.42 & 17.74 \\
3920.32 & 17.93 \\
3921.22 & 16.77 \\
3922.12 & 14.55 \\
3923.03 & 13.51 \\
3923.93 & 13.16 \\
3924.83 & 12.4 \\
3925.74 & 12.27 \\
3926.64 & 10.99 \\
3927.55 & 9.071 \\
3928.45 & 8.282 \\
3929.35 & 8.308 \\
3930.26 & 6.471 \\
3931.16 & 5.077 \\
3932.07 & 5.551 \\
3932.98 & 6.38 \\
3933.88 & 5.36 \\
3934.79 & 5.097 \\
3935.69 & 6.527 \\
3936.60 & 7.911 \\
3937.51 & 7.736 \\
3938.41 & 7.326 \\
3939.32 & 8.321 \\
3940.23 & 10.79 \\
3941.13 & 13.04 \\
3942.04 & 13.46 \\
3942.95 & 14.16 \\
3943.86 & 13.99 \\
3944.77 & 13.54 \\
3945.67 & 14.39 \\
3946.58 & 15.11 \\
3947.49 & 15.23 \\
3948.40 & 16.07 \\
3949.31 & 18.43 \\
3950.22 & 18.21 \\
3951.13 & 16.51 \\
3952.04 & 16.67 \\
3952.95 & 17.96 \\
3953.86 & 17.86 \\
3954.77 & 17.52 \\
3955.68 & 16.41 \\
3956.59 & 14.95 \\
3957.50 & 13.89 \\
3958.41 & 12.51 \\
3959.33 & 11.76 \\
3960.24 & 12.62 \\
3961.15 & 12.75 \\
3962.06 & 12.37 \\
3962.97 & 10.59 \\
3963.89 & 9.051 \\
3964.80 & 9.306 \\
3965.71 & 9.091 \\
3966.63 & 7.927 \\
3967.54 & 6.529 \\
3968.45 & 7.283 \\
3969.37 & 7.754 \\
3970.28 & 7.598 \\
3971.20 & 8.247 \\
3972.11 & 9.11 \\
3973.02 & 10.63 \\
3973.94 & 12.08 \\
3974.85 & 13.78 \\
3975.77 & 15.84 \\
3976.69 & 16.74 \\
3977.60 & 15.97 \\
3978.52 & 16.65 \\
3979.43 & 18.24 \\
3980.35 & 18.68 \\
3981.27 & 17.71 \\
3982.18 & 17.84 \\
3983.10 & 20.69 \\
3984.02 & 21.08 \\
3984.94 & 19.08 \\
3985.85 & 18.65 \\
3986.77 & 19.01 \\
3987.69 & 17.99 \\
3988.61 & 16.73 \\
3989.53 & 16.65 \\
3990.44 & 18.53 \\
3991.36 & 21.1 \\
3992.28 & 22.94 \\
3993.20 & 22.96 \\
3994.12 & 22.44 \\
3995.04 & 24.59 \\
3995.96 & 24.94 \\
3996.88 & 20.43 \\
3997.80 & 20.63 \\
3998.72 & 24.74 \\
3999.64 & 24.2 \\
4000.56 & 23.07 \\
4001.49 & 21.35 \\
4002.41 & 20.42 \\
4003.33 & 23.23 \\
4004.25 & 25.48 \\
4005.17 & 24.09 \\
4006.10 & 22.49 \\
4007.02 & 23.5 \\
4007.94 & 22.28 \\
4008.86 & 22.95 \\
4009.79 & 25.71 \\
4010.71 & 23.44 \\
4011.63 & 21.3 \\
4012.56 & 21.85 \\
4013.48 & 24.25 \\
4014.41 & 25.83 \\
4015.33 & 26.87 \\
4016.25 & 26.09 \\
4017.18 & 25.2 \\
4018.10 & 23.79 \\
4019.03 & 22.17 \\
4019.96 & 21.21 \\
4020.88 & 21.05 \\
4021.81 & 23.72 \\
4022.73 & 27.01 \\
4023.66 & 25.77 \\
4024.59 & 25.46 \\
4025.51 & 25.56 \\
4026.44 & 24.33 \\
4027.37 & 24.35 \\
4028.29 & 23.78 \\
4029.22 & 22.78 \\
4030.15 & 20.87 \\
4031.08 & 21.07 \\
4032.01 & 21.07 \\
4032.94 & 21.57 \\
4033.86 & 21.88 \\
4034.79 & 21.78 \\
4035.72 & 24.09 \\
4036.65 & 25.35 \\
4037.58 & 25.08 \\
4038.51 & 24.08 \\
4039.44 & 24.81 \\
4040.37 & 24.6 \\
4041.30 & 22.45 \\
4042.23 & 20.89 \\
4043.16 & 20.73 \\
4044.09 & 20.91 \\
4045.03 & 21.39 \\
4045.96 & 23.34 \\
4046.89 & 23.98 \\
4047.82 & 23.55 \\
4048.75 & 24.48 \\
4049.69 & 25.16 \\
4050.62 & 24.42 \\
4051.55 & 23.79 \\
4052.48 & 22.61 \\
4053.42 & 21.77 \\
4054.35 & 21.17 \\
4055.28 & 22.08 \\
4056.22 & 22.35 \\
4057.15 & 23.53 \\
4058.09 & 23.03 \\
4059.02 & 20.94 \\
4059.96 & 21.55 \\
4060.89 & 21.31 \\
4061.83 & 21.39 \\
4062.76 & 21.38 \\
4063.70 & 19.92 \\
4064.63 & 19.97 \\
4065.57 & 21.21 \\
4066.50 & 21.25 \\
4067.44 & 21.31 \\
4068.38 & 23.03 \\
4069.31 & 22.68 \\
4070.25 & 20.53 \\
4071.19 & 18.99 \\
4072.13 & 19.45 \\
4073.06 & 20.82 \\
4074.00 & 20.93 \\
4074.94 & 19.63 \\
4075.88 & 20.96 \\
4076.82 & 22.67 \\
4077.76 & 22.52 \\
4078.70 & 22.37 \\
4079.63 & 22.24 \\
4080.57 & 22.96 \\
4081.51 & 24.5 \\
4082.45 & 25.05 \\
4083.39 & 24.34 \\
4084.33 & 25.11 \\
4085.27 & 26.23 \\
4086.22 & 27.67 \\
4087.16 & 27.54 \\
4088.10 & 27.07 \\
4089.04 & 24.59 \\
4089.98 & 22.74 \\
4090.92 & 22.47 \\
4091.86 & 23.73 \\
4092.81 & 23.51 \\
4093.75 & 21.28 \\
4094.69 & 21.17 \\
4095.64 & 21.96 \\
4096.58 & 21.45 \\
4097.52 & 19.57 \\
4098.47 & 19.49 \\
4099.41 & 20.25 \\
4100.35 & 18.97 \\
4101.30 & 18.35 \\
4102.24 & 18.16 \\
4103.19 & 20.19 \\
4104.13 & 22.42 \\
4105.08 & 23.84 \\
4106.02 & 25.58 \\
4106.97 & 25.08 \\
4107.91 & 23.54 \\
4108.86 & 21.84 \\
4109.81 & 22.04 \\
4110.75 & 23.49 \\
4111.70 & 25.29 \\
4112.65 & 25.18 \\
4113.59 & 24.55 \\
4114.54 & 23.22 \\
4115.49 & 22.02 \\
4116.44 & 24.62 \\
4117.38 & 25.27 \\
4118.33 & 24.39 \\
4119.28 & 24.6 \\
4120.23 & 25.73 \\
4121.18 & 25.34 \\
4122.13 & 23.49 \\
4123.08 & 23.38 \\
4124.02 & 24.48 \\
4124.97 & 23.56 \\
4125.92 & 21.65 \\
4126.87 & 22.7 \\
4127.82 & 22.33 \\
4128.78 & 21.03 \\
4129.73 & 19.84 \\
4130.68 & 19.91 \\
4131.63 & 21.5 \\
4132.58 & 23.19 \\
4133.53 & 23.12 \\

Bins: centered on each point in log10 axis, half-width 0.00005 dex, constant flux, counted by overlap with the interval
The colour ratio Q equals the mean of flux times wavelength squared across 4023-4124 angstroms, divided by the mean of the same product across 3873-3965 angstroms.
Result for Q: 1.87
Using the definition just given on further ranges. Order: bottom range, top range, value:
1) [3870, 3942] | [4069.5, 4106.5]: 1.94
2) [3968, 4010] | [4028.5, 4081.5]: 1.22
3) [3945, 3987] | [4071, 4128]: 1.72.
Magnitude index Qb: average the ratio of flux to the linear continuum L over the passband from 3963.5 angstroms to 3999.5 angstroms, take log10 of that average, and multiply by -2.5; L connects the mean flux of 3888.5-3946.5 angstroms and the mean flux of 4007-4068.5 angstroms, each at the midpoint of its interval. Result 0.15 mag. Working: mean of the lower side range 13.1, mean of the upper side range 23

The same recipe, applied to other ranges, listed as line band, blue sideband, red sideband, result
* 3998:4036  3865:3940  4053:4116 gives -0.24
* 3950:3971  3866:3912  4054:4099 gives 0.33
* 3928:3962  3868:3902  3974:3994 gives 0.32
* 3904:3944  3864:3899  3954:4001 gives 0.11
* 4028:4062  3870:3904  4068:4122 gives -0.11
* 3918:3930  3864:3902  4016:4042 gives 0.19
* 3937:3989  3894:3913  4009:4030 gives 0.39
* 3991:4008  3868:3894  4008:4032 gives -0.04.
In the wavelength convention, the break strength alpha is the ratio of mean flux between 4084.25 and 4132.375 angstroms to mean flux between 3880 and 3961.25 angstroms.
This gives 1.7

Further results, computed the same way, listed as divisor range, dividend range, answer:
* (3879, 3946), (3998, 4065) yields 1.79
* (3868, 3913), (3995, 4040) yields 1.74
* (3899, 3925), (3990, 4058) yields 1.47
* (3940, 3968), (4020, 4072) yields 1.66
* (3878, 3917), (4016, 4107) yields 1.60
